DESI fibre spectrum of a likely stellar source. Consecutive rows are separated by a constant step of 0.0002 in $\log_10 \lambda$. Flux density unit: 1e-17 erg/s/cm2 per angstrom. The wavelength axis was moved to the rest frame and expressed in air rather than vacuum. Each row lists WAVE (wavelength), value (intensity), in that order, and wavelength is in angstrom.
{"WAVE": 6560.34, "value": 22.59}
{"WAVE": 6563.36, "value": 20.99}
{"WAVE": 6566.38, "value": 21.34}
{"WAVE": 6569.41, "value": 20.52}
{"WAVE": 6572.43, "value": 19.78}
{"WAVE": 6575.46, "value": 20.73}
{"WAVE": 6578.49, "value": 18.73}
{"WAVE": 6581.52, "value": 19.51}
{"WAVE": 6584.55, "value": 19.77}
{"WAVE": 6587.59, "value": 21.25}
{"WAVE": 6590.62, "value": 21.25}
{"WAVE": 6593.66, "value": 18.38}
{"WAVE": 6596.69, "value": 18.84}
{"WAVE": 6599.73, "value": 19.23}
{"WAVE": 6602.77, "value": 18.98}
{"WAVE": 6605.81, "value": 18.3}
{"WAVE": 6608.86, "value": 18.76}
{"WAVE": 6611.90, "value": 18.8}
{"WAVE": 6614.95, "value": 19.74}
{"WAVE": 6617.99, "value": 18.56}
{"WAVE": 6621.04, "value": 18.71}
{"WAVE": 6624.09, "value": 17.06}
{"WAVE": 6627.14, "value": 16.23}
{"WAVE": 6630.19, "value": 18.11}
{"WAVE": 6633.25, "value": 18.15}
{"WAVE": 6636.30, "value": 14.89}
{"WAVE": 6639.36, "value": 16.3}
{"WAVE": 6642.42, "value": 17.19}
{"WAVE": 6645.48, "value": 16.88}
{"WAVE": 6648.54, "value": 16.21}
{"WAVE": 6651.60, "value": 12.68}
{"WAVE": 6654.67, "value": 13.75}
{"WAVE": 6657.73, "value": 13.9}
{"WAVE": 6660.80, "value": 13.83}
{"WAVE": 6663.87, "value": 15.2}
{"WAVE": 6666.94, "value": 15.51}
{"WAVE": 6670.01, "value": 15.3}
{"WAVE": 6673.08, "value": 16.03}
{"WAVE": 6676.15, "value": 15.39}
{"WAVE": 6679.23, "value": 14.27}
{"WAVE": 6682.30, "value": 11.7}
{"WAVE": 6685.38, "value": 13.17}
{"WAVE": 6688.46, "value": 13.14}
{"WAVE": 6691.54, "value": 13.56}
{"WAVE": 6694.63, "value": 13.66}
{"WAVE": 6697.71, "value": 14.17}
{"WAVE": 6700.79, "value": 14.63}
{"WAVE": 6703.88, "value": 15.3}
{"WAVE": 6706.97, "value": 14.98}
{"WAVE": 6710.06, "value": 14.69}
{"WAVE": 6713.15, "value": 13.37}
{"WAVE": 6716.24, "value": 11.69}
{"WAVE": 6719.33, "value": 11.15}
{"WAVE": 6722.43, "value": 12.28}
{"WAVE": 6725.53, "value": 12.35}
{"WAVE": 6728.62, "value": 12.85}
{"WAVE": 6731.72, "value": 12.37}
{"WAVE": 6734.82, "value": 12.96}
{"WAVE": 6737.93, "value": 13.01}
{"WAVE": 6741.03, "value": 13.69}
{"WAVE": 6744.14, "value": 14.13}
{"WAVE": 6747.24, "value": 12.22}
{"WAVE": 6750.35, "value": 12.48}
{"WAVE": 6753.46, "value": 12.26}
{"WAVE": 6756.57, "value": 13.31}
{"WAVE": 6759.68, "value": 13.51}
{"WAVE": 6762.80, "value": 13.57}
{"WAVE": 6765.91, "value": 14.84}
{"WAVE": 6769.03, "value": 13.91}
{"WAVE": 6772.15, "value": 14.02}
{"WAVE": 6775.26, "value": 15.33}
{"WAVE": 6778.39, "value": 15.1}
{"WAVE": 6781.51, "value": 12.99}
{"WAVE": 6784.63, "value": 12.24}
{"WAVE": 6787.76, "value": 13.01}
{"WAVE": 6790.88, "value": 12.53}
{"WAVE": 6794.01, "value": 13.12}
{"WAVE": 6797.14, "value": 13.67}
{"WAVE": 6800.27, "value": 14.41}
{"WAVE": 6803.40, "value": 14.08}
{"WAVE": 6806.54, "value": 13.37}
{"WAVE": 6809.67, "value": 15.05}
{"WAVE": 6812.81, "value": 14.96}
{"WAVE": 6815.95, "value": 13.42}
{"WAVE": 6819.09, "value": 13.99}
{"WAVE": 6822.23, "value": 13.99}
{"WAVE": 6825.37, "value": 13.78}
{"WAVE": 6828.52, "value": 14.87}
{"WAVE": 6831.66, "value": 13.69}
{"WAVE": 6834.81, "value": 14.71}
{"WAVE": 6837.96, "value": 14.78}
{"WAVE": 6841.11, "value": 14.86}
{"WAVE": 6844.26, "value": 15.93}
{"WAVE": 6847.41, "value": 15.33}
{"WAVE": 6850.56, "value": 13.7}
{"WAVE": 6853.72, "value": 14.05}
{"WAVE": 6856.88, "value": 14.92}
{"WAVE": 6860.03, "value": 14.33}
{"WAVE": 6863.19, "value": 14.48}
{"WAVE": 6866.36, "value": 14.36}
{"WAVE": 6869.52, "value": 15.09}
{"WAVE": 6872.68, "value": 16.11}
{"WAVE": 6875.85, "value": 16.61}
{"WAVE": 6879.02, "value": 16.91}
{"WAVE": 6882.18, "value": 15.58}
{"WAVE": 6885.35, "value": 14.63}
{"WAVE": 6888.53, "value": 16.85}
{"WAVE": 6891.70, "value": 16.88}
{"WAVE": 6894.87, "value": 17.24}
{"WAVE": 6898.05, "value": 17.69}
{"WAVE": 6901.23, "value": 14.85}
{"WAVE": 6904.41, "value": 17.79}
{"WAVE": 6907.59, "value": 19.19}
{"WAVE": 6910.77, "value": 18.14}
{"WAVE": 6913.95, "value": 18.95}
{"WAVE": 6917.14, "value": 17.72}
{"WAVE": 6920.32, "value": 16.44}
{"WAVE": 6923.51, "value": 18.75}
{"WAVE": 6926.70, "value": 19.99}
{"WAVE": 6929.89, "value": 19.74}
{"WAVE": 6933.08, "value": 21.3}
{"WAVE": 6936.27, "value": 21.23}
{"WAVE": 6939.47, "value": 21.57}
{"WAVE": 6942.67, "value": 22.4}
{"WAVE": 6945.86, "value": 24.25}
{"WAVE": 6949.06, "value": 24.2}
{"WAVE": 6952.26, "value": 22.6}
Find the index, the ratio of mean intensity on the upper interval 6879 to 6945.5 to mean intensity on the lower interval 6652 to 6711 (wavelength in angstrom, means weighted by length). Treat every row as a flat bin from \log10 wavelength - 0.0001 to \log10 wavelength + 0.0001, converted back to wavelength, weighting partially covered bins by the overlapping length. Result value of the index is 1.29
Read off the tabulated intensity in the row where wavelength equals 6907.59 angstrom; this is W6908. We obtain 19.19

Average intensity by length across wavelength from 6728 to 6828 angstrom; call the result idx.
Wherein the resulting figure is 13.6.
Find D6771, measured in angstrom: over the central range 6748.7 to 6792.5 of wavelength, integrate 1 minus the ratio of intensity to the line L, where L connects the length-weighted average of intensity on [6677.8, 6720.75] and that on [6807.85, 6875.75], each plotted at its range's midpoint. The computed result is 1.8 angstrom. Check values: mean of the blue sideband 13.5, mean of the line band 13.5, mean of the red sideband 14.6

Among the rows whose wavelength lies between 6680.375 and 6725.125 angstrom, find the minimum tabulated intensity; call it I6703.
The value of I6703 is 11.15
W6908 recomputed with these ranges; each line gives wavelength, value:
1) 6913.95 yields 18.95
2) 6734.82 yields 12.96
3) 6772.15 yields 14.02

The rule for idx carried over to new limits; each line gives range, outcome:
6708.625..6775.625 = 13.1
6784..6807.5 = 13.3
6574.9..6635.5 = 18.9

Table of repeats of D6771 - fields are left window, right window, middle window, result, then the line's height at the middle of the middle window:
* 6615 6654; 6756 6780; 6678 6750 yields 9.47 angstrom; 15.3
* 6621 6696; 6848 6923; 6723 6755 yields 5.61 angstrom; 15.5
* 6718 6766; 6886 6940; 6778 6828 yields 3.75 angstrom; 14.8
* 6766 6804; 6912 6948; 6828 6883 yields 6.14 angstrom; 16.9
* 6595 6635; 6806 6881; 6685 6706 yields 3.79 angstrom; 17.1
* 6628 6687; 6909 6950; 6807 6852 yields 9.63 angstrom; 18.4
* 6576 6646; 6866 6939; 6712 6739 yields 8.49 angstrom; 18.1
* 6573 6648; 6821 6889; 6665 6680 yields 1.92 angstrom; 17.6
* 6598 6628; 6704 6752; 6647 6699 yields 4.71 angstrom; 15.6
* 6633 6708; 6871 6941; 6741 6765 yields 4.07 angstrom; 15.8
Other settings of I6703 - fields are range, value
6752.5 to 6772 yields 12.26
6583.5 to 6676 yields 12.68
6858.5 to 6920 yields 14.33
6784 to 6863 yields 12.24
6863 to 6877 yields 14.36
